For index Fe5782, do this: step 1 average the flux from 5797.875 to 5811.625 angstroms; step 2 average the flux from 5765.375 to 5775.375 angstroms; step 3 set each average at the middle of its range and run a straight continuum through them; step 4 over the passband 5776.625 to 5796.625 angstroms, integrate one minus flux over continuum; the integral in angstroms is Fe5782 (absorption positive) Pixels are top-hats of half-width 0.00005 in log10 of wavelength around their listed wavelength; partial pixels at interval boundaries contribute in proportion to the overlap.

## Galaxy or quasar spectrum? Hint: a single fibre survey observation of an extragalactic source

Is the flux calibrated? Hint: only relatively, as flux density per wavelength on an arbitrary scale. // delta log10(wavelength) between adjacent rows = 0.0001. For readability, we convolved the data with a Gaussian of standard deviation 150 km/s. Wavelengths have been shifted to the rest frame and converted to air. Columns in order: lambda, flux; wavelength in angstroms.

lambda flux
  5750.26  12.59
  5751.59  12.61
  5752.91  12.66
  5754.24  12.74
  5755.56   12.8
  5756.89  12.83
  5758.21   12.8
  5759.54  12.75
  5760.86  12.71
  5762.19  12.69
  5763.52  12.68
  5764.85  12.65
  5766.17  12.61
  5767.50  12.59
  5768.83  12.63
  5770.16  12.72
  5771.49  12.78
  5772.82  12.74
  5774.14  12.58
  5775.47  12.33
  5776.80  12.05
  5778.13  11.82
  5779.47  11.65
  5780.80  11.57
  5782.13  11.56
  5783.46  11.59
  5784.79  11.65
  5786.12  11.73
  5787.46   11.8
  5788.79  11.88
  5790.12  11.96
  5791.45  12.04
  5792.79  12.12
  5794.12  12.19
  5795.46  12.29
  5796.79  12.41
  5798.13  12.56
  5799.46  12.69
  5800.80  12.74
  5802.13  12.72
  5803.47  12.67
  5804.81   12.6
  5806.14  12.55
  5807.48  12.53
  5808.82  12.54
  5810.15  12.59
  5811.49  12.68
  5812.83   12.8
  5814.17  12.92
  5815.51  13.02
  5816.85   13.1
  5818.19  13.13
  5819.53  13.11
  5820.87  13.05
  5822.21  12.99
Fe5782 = 1.2 angstroms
